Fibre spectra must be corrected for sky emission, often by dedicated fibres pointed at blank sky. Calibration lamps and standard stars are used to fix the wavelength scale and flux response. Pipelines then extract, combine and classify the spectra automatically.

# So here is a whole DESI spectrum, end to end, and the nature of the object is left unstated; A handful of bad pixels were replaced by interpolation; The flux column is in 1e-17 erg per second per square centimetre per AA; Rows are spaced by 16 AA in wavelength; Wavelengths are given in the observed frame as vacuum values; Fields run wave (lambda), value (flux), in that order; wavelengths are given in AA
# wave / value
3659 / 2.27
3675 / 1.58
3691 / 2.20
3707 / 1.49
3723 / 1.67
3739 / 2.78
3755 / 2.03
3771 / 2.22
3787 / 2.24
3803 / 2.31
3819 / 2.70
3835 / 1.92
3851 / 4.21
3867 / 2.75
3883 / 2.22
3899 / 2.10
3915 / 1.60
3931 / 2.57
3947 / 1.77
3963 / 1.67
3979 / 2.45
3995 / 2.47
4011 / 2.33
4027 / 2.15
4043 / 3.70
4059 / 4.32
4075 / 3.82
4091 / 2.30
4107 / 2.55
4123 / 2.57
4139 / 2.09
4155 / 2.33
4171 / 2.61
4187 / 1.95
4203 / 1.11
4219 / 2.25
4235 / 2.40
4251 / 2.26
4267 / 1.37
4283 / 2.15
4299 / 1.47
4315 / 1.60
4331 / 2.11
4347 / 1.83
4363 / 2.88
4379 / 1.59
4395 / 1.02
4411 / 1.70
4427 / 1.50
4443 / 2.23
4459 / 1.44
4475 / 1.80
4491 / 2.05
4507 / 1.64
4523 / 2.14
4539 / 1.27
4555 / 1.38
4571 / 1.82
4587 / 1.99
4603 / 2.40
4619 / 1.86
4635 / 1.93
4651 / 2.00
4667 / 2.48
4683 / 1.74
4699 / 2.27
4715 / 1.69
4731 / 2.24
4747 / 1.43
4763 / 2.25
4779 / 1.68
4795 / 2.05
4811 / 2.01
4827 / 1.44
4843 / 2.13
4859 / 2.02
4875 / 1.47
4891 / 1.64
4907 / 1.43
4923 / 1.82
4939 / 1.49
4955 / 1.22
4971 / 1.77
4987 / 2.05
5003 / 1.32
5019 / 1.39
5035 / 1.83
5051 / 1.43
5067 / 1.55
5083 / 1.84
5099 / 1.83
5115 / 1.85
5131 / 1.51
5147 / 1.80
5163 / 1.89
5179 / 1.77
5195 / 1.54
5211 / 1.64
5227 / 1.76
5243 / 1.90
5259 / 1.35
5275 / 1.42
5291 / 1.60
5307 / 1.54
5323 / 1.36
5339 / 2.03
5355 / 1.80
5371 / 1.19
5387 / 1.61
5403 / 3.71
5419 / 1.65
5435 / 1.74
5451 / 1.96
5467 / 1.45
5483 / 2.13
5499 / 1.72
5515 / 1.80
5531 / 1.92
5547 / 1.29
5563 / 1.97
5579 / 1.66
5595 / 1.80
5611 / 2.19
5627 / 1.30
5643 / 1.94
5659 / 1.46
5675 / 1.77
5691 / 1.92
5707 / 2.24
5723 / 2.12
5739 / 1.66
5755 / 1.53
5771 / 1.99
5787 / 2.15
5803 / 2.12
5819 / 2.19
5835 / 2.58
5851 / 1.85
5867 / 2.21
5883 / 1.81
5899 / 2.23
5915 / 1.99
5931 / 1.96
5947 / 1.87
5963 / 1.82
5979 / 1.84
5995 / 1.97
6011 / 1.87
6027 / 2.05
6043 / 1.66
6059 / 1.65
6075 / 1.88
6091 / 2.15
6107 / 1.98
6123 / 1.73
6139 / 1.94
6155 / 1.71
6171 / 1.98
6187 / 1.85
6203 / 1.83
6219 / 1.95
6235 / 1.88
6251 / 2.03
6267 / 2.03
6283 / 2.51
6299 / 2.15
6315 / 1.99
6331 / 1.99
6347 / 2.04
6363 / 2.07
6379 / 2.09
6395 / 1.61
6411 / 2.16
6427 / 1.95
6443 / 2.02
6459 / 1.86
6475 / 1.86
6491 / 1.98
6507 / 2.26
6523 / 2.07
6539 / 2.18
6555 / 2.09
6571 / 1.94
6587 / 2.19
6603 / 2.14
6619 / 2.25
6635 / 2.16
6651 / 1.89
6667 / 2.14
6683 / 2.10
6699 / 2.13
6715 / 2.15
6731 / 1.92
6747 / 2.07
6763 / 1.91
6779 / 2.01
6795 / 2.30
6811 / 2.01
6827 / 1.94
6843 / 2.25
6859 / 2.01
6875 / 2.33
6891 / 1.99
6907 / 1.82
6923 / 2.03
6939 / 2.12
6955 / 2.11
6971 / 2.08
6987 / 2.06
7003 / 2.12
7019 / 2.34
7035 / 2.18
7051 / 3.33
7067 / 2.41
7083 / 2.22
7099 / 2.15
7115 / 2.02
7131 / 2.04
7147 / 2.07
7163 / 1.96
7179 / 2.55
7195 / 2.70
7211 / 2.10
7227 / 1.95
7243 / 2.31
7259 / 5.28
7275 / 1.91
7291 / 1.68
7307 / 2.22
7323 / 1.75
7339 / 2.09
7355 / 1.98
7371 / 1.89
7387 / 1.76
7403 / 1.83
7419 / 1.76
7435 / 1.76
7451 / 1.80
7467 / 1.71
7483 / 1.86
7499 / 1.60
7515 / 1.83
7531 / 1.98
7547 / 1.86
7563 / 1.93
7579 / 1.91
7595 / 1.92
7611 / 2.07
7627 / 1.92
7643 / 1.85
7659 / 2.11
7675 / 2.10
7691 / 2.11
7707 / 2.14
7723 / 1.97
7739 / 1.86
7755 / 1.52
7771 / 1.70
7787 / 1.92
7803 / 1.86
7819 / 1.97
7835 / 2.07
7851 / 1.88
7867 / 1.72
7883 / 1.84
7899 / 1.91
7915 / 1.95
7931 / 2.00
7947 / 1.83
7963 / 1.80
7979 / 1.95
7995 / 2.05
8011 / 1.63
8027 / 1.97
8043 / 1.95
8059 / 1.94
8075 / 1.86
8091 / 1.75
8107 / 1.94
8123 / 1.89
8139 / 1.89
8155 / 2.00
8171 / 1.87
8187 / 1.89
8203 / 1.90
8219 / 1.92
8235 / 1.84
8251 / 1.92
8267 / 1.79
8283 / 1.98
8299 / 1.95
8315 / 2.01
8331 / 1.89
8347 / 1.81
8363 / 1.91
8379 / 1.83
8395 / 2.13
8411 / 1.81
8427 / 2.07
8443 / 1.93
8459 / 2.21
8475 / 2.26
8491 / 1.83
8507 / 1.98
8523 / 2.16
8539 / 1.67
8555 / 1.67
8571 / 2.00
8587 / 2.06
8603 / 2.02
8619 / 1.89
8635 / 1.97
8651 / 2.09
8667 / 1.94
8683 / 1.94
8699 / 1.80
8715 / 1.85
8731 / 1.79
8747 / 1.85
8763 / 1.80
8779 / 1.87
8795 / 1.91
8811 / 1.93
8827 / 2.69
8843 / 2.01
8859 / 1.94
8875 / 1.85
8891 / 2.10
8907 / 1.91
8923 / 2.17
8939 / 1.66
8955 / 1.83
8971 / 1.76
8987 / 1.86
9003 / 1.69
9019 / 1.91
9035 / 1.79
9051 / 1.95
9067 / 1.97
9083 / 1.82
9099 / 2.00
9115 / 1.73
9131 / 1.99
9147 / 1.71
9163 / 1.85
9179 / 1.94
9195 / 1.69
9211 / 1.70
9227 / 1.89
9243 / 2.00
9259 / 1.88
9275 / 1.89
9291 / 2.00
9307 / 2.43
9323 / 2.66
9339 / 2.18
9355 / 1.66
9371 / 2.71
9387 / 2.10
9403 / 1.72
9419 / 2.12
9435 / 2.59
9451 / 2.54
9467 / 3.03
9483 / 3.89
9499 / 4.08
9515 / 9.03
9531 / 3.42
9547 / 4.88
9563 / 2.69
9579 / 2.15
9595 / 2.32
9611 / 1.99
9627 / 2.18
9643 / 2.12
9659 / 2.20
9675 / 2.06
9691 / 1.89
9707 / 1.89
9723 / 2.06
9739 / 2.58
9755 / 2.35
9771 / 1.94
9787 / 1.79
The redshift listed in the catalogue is 0.449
